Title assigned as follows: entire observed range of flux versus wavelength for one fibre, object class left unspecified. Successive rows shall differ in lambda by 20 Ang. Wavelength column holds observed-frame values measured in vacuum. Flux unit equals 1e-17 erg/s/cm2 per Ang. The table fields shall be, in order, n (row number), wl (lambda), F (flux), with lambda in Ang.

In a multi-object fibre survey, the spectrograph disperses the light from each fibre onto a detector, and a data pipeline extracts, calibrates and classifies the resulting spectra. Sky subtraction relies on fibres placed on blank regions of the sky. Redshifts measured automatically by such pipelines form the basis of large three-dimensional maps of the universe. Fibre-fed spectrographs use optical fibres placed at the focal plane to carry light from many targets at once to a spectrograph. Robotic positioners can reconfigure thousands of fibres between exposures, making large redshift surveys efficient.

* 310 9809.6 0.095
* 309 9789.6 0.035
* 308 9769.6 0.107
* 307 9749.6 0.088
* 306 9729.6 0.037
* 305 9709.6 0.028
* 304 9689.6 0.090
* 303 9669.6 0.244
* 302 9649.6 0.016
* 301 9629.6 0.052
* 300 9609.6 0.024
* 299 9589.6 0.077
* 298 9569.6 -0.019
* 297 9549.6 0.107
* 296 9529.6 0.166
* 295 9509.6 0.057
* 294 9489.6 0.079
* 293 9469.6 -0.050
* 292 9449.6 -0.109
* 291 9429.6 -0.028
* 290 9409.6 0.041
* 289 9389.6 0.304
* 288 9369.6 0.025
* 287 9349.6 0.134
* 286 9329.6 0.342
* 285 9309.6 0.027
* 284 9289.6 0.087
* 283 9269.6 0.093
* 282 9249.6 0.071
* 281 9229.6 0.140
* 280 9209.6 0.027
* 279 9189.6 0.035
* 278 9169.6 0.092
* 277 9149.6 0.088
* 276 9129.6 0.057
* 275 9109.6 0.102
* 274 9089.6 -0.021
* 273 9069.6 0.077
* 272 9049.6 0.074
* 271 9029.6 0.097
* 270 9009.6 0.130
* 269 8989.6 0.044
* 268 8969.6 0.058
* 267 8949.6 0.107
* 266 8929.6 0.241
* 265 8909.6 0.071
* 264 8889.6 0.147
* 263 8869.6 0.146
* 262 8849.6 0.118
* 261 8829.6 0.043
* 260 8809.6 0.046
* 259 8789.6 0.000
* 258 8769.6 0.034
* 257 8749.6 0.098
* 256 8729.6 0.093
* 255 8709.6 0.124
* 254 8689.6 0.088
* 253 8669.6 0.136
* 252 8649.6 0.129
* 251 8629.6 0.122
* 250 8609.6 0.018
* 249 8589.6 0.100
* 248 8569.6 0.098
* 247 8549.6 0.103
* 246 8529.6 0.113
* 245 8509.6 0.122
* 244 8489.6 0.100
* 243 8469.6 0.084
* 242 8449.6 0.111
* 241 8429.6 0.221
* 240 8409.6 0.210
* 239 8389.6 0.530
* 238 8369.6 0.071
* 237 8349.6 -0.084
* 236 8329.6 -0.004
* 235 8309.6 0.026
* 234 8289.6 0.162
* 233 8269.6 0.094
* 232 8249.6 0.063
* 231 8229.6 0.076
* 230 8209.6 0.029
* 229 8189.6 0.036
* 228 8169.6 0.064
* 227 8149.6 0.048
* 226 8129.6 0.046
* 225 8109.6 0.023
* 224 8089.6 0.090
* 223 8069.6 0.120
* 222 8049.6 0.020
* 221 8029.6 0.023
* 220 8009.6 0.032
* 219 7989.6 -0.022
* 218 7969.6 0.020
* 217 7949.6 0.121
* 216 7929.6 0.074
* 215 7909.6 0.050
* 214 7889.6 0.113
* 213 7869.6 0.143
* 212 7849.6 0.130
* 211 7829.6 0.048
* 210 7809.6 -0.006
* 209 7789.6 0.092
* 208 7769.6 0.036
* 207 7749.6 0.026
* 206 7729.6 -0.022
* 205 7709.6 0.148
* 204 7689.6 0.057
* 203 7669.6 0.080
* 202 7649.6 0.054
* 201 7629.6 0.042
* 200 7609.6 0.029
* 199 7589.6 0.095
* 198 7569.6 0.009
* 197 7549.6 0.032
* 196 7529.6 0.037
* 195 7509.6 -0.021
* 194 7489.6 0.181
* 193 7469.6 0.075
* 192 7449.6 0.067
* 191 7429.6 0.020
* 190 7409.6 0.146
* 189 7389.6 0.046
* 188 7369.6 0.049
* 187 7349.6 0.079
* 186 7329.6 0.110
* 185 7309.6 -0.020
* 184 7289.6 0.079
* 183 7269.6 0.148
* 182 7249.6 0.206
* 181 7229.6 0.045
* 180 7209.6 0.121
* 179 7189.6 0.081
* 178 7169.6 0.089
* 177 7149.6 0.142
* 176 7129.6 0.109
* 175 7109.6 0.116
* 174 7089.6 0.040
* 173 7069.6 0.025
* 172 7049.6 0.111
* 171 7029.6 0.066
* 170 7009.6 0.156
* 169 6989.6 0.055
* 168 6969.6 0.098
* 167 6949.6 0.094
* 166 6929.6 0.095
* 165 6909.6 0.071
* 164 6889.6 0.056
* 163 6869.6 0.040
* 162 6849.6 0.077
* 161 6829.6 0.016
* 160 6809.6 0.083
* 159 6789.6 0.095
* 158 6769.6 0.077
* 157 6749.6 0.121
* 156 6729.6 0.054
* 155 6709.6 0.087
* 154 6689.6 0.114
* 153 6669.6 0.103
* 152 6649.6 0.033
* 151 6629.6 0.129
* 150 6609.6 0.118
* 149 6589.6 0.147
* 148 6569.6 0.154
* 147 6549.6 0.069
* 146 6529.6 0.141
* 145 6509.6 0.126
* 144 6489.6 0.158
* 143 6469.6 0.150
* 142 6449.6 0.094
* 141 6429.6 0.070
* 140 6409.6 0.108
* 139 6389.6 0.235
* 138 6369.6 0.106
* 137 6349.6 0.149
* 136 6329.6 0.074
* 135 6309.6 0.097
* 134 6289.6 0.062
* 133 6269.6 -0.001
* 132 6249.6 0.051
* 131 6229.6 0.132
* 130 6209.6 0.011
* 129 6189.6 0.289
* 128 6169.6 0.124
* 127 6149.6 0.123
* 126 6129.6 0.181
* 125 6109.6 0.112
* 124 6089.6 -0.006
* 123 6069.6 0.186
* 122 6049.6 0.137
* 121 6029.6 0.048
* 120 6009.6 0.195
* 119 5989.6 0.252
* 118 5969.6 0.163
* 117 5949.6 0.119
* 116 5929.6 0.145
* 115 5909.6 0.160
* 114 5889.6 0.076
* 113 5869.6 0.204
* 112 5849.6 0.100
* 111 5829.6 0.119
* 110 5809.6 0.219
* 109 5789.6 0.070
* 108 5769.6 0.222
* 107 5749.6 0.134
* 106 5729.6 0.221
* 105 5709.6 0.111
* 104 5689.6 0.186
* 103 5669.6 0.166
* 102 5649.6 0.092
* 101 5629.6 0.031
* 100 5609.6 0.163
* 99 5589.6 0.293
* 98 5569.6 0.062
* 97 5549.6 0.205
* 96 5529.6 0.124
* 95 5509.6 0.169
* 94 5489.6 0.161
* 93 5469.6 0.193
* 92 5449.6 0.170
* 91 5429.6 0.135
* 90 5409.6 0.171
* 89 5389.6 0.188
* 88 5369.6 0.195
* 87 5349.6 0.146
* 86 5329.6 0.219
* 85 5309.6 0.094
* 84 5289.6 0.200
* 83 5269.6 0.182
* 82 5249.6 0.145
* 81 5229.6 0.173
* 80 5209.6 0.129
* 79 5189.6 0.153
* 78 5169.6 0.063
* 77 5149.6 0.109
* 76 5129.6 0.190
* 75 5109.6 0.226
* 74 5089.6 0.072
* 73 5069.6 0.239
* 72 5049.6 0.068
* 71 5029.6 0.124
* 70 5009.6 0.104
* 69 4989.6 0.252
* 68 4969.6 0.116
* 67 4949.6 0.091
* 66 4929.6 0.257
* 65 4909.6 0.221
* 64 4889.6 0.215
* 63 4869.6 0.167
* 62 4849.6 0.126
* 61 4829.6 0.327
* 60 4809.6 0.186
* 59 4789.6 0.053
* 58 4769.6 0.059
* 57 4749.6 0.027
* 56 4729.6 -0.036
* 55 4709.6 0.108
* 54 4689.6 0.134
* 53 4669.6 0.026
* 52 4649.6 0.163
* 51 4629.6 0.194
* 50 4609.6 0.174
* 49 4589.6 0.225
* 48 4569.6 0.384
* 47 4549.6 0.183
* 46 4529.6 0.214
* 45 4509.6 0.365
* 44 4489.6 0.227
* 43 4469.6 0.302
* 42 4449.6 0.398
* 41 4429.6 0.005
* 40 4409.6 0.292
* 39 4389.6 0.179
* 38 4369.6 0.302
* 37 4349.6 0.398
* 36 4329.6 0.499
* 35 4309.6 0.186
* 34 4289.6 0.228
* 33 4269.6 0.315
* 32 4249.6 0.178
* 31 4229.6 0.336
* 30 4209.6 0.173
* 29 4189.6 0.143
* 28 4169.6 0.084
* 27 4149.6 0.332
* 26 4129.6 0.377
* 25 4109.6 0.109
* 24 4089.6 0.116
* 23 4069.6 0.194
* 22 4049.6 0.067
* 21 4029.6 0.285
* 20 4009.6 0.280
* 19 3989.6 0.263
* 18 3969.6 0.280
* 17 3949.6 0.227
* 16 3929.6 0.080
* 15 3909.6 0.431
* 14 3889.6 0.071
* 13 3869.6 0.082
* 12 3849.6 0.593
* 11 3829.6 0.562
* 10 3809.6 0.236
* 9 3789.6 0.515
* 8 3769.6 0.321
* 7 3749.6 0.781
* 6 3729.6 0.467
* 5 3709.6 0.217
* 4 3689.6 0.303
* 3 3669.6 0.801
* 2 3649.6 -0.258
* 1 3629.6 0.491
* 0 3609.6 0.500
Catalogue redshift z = 1.25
